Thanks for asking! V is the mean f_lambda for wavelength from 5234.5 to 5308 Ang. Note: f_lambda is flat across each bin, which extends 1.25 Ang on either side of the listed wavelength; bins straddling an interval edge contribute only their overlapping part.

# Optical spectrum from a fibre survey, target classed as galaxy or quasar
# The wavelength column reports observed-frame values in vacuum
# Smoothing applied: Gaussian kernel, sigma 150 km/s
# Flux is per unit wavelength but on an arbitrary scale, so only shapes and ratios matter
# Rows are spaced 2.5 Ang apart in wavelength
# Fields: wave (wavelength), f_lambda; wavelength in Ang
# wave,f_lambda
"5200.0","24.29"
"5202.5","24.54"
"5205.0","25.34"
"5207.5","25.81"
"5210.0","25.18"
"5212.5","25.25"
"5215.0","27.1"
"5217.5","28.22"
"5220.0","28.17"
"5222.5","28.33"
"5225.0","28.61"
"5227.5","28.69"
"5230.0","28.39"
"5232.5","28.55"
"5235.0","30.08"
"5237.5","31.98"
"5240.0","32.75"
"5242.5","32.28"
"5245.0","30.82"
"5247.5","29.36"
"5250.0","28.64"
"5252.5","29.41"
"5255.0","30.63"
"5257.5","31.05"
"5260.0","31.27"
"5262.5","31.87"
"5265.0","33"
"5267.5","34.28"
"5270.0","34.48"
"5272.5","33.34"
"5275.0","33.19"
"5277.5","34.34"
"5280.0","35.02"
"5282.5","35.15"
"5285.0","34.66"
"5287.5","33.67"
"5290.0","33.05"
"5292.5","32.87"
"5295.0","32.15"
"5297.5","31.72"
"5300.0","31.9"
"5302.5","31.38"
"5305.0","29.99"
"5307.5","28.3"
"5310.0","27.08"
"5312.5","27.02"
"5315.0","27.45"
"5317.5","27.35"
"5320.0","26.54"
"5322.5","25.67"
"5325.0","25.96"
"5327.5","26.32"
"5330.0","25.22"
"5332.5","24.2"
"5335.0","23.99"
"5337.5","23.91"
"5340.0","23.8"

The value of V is 32.1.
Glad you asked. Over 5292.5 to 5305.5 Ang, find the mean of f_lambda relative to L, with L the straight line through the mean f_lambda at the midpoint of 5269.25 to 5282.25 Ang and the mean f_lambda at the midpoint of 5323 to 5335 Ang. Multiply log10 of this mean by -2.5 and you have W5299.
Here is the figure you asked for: -0.05 mag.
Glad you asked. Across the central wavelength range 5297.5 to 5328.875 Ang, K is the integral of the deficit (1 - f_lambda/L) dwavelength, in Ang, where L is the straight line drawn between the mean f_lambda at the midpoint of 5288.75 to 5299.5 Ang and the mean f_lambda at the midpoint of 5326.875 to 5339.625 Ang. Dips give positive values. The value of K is 0.6 Ang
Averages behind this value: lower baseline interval 32.4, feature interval 28.1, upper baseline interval 24.6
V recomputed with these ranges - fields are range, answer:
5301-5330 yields 27.5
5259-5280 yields 33.4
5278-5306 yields 32.9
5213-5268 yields 30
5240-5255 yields 30.4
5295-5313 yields 29.9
